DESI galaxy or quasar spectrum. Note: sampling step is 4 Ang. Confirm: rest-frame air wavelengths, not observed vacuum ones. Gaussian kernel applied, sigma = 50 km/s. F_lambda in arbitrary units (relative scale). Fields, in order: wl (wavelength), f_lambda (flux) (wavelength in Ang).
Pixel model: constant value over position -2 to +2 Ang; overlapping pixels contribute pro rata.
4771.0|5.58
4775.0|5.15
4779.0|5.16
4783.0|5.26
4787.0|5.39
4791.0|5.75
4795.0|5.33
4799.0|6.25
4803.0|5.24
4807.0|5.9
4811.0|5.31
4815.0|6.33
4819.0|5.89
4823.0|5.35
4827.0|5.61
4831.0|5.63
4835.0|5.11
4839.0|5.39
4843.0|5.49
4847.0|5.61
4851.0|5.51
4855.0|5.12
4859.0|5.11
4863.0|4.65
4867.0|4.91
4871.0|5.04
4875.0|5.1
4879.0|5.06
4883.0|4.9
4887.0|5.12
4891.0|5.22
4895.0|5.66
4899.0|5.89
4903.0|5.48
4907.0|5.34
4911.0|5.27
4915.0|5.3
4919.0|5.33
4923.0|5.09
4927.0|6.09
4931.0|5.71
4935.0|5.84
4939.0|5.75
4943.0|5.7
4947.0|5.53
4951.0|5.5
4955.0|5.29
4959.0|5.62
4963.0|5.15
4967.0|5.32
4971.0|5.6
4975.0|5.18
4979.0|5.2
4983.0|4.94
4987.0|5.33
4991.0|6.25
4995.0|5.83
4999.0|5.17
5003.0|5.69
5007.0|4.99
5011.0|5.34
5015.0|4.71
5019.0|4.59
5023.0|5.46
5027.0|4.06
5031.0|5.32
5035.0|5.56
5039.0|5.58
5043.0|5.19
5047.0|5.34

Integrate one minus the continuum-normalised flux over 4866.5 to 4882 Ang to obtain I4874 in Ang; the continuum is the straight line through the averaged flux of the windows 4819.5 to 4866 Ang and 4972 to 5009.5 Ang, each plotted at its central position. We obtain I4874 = 0.9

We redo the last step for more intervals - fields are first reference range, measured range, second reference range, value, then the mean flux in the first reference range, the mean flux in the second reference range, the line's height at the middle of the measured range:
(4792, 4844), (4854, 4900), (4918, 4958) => 3.8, 5.61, 5.59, 5.6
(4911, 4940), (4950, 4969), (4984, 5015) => 0.5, 5.56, 5.44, 5.51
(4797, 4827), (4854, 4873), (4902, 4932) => 2.2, 5.74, 5.44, 5.6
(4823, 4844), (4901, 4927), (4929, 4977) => 0.6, 5.43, 5.52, 5.49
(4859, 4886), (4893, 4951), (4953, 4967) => -4.3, 4.96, 5.35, 5.18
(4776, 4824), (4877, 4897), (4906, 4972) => 1.2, 5.59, 5.5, 5.53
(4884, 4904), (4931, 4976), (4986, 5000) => 0.7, 5.45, 5.7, 5.6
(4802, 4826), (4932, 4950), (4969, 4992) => -0.8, 5.69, 5.38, 5.45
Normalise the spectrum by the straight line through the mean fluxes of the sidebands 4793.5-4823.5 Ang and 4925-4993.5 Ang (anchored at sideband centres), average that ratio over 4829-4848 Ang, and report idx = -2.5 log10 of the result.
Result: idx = 0.05 mag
